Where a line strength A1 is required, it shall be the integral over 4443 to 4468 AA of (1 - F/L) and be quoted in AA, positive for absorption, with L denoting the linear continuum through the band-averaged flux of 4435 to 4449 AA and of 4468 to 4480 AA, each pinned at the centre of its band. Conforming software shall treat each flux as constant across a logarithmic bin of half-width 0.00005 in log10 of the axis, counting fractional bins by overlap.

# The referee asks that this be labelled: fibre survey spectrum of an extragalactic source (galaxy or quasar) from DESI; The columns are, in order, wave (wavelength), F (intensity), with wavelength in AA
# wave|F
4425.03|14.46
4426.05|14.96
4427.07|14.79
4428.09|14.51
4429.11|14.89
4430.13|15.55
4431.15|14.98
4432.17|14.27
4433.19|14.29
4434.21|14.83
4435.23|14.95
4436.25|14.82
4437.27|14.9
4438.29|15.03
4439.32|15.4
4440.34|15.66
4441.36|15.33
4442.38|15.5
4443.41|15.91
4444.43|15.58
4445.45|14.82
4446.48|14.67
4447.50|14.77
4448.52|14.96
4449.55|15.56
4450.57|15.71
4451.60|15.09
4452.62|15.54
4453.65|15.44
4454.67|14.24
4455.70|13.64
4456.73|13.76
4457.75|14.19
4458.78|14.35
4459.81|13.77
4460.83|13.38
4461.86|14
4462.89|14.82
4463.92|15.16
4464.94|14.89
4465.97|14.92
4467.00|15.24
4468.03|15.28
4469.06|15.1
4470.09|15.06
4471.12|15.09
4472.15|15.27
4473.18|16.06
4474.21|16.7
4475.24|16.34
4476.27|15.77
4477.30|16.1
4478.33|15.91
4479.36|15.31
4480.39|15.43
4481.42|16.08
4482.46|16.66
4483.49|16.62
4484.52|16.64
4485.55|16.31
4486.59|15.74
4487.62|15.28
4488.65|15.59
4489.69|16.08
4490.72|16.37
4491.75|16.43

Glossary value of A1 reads 1.0 AA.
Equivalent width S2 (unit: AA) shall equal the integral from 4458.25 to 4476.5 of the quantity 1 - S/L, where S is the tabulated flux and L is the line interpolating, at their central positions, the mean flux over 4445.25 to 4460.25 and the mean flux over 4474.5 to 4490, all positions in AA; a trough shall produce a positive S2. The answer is 0.3 AA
